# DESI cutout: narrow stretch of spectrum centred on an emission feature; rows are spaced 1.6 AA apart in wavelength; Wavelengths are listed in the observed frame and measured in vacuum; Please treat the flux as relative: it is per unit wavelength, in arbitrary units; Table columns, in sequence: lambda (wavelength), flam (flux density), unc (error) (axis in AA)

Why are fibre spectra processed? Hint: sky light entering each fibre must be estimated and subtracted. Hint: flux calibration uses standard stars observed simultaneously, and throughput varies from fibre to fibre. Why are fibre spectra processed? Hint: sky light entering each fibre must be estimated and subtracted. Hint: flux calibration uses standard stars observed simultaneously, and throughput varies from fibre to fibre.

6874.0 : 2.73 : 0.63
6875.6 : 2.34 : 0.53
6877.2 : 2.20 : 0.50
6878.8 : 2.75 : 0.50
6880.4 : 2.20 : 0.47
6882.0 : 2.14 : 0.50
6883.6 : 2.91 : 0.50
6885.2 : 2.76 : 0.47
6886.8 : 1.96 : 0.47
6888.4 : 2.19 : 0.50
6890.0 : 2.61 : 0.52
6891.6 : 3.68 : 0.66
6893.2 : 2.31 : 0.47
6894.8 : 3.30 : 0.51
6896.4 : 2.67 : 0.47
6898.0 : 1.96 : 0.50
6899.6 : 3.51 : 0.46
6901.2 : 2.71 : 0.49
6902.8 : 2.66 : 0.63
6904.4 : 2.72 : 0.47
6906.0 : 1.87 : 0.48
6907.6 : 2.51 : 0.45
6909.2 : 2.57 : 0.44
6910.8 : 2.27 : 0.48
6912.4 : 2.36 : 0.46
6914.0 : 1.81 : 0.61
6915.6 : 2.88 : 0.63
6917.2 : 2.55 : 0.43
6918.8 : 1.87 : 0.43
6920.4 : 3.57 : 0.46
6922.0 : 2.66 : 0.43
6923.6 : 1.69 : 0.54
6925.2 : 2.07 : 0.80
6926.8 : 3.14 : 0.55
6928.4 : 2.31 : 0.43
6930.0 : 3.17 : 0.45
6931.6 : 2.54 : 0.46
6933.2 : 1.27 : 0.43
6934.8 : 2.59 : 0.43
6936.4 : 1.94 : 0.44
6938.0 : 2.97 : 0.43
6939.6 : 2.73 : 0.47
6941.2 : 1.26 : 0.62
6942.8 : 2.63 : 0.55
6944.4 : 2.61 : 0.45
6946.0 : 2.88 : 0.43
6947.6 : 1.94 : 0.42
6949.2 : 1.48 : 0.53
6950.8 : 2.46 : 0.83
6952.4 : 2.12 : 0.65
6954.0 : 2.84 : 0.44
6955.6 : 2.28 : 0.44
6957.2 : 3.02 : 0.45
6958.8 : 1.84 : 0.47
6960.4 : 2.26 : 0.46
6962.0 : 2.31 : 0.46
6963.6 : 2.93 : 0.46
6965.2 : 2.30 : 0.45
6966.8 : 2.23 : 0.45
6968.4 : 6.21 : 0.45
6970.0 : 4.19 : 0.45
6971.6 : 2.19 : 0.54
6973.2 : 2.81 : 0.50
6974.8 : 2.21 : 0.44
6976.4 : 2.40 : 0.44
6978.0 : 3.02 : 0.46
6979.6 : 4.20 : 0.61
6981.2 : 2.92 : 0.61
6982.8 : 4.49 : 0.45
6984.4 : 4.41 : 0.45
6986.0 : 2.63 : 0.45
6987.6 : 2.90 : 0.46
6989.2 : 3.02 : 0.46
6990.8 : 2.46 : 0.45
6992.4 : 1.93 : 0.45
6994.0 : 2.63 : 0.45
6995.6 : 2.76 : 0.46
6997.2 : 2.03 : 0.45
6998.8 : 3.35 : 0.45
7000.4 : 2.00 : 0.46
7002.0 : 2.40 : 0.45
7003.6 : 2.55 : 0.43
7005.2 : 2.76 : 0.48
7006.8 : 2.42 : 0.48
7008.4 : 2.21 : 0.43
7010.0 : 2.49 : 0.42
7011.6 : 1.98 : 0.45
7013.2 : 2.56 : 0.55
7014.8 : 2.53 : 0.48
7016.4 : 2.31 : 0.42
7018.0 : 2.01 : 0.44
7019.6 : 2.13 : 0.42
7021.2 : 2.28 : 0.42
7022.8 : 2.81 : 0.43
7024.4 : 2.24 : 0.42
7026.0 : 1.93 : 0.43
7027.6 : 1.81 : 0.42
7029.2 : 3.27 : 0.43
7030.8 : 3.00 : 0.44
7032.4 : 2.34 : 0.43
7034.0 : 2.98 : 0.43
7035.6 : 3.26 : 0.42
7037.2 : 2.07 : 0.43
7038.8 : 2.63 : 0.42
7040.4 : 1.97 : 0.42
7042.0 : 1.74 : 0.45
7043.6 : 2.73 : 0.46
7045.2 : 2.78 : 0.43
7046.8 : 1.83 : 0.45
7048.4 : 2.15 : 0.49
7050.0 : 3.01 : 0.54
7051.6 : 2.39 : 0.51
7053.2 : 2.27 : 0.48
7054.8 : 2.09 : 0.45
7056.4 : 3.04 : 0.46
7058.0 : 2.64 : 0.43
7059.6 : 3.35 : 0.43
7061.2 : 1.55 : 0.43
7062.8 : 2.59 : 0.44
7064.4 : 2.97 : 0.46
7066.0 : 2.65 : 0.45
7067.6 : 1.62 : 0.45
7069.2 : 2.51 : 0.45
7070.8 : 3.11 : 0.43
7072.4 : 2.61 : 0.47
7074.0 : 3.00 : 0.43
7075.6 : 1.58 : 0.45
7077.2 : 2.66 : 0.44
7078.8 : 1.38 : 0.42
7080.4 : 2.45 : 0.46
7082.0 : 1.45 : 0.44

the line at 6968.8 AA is [S II]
